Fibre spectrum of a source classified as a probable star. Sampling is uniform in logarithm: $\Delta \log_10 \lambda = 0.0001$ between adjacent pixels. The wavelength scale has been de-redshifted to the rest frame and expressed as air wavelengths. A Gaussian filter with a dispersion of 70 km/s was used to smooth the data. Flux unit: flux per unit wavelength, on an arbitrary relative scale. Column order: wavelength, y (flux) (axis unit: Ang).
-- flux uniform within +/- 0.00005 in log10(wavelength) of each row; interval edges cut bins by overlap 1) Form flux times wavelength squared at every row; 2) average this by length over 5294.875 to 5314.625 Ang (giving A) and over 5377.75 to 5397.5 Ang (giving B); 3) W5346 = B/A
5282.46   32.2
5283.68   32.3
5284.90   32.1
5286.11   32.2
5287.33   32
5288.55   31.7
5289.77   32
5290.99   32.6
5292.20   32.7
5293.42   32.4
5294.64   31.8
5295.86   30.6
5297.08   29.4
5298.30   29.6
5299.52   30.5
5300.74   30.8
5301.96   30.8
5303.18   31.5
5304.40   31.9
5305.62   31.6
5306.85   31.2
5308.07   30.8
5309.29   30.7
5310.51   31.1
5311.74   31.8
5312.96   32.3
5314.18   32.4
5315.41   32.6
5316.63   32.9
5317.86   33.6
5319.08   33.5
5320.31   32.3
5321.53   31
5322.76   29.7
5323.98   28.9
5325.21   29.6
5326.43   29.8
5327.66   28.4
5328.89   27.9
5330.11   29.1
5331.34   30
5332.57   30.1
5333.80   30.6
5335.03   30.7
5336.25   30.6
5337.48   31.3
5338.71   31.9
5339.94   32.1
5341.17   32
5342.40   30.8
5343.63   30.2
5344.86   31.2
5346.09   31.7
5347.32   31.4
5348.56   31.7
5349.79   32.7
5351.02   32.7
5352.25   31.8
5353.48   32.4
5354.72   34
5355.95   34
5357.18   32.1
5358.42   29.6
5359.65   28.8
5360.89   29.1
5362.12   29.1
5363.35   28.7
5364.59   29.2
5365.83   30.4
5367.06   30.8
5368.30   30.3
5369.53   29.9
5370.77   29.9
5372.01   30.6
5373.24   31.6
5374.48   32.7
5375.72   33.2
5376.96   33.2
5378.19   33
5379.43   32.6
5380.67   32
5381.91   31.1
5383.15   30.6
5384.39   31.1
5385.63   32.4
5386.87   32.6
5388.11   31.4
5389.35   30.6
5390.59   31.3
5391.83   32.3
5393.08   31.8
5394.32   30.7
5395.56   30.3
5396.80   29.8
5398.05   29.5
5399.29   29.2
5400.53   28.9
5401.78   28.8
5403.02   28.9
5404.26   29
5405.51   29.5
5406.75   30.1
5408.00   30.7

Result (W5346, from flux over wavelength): 1.0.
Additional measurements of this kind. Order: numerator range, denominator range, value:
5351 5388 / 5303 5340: 1.03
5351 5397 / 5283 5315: 1.02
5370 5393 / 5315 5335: 1.06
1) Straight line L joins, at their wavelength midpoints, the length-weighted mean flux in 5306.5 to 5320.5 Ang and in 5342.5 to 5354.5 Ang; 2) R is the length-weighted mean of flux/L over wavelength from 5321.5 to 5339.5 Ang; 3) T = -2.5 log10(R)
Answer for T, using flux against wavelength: 0.07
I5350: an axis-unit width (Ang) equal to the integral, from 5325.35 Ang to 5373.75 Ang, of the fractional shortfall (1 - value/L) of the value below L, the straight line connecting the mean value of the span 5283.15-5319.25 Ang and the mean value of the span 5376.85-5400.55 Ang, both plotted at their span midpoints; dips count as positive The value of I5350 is 1.1 Ang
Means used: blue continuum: 31.7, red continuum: 31.2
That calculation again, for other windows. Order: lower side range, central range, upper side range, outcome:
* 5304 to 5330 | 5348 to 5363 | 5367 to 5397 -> -0.06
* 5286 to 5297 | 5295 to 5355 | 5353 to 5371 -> 0.18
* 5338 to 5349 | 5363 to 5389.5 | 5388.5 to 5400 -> -0.35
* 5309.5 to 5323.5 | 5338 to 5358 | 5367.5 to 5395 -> -0.13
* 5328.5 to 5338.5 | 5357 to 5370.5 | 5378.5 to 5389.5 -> 0.58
